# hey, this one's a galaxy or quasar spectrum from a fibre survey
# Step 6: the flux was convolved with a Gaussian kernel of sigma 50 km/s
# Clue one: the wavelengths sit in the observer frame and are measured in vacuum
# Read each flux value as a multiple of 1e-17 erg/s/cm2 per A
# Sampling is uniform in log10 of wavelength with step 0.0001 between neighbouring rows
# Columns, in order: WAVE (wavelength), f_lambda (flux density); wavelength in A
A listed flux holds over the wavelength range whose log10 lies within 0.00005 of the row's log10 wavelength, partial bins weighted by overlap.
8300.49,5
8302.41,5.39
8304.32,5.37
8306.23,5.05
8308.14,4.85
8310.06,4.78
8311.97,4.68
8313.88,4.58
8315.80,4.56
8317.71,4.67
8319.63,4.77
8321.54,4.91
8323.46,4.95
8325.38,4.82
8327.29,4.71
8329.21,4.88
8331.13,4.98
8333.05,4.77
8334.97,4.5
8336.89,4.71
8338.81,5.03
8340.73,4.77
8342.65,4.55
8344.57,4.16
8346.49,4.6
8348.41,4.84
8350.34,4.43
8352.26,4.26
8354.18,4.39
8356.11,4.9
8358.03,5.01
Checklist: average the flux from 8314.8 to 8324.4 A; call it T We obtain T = 4.77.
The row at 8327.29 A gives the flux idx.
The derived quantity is 4.71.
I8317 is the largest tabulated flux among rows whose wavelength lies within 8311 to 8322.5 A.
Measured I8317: 4.91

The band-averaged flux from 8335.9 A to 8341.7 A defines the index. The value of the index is 4.83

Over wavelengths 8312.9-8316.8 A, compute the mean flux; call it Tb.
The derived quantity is 4.58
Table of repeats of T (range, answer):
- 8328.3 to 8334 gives 4.87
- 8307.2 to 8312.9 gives 4.77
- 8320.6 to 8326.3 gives 4.89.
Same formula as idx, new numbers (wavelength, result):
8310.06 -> 4.78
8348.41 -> 4.84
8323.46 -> 4.95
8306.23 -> 5.05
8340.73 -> 4.77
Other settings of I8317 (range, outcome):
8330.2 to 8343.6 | 5.03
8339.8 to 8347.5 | 4.77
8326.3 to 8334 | 4.98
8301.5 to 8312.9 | 5.39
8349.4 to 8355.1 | 4.43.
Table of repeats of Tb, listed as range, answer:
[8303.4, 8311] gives 5.01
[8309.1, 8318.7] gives 4.65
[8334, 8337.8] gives 4.6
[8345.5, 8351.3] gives 4.62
